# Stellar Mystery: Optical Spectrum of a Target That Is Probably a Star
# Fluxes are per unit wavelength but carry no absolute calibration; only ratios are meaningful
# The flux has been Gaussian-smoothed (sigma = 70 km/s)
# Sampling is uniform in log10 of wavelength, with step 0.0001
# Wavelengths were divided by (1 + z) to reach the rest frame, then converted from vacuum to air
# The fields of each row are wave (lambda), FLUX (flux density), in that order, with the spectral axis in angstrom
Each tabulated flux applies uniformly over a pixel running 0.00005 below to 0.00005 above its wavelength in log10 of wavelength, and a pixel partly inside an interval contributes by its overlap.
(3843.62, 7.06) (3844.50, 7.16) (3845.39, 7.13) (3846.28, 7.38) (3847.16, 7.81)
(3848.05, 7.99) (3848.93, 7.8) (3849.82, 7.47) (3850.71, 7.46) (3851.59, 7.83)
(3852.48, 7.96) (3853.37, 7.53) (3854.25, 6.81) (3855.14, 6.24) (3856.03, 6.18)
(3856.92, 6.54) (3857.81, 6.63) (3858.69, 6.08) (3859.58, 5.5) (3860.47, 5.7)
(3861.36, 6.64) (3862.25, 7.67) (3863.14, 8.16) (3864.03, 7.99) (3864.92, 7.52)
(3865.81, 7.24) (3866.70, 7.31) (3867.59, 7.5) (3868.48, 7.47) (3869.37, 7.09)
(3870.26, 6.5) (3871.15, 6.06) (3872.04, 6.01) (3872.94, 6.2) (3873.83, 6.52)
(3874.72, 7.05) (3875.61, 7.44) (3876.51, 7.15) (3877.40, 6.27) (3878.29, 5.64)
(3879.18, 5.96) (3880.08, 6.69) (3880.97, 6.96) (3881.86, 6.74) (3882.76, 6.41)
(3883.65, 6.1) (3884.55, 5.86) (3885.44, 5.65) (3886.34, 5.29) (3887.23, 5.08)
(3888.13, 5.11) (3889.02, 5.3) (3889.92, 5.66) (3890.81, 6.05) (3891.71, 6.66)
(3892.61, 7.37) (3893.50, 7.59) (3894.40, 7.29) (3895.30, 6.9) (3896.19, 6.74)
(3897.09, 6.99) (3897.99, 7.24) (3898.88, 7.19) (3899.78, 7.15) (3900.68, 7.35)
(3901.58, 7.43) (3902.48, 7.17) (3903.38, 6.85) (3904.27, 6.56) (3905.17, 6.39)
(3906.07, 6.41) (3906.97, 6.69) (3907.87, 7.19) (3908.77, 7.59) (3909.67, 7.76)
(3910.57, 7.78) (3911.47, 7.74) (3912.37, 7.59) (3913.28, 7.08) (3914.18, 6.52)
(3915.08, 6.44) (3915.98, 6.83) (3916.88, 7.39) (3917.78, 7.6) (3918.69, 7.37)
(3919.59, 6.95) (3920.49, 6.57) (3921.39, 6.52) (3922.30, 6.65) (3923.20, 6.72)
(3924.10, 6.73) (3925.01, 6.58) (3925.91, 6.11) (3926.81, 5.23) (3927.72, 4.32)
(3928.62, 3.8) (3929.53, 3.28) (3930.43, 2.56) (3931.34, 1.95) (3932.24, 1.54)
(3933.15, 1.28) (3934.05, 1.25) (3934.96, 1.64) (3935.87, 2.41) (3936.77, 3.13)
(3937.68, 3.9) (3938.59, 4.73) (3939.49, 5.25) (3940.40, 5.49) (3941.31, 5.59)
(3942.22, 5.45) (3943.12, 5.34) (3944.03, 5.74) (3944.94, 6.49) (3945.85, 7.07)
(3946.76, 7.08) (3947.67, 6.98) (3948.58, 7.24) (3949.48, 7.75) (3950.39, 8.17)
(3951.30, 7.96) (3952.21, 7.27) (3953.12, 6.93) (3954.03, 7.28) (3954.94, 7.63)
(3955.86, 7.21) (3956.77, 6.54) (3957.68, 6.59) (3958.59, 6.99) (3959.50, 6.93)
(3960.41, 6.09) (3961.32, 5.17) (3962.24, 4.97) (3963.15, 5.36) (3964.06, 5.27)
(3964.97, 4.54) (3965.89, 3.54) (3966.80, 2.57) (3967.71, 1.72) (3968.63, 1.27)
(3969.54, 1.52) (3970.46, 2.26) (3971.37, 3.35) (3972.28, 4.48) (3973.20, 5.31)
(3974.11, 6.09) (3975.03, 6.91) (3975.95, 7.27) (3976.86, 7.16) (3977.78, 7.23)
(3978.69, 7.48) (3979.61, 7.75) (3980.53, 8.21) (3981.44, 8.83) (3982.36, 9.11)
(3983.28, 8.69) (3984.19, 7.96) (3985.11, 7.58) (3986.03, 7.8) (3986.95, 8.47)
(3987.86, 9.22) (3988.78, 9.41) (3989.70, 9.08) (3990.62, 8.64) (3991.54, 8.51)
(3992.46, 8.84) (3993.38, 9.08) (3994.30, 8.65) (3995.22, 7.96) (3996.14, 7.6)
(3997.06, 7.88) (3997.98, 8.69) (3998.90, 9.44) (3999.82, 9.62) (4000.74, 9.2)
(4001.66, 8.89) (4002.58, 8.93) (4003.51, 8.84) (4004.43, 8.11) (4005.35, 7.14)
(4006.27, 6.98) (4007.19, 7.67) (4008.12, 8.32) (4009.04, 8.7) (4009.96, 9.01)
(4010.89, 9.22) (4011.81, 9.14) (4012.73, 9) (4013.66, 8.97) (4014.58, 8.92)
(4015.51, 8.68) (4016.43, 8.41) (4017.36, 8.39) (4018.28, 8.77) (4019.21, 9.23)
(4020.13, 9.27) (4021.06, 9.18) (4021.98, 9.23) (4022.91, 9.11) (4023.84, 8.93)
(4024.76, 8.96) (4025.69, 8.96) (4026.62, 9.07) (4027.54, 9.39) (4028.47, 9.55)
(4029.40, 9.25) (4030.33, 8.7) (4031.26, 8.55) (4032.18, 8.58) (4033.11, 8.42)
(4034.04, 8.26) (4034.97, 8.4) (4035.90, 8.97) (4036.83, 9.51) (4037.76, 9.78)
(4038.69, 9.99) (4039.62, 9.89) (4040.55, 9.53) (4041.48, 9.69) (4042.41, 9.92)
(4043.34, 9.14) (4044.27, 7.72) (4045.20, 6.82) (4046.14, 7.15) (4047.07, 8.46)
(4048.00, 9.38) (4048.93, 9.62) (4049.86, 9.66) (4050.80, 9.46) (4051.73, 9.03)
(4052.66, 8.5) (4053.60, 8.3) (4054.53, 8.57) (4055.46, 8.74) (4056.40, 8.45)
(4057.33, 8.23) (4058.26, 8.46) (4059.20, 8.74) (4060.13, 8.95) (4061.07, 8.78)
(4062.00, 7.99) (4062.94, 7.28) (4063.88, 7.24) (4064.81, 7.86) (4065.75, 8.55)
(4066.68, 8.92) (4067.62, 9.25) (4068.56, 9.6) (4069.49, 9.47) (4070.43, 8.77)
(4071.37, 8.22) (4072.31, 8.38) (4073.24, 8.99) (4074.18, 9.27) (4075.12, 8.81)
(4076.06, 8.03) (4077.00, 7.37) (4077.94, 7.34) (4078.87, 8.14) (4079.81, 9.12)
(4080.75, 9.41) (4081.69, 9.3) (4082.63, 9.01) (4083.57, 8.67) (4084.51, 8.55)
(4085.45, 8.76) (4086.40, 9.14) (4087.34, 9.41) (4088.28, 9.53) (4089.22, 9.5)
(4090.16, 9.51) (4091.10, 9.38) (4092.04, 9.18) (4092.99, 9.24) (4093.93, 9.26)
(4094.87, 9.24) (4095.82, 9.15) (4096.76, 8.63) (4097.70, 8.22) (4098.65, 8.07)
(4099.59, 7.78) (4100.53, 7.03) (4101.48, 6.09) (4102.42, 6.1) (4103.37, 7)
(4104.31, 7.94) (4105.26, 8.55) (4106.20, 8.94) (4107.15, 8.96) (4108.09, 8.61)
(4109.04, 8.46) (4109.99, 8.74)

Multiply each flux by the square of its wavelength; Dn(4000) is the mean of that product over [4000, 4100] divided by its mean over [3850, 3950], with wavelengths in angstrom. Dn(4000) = 1.52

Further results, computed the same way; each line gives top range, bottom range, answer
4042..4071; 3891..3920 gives 1.31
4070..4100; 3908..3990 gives 1.57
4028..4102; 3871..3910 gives 1.45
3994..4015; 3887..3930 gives 1.36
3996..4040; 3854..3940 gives 1.53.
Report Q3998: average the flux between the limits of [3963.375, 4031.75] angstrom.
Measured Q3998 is 7.75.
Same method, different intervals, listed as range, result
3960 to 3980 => 4.87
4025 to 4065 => 8.77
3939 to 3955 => 6.68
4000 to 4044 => 8.91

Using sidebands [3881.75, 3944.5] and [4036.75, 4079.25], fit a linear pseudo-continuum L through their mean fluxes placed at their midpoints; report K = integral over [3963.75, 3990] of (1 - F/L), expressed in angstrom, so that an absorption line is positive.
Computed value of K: 3.5 angstrom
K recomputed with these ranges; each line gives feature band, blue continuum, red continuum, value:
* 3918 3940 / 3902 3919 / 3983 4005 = 8.7 angstrom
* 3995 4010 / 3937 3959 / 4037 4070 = -1.4 angstrom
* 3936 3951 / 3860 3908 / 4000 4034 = 3.4 angstrom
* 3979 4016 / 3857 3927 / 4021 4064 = -1.6 angstrom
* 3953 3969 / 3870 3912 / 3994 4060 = 4.9 angstrom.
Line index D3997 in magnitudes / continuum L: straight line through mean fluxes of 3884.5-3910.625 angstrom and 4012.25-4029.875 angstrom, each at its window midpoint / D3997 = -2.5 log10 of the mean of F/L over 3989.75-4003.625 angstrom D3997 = -0.02 mag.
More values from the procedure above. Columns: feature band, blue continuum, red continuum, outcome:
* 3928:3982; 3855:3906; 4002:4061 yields 0.42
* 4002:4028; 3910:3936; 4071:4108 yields -0.22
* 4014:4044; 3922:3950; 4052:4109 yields -0.25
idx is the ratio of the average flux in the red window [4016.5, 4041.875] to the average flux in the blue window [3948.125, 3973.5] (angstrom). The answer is 1.7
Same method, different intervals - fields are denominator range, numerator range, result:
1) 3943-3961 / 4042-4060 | 1.24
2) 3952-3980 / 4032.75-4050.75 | 1.64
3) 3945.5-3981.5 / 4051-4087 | 1.44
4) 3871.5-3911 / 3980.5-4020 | 1.30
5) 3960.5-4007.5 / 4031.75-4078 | 1.25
